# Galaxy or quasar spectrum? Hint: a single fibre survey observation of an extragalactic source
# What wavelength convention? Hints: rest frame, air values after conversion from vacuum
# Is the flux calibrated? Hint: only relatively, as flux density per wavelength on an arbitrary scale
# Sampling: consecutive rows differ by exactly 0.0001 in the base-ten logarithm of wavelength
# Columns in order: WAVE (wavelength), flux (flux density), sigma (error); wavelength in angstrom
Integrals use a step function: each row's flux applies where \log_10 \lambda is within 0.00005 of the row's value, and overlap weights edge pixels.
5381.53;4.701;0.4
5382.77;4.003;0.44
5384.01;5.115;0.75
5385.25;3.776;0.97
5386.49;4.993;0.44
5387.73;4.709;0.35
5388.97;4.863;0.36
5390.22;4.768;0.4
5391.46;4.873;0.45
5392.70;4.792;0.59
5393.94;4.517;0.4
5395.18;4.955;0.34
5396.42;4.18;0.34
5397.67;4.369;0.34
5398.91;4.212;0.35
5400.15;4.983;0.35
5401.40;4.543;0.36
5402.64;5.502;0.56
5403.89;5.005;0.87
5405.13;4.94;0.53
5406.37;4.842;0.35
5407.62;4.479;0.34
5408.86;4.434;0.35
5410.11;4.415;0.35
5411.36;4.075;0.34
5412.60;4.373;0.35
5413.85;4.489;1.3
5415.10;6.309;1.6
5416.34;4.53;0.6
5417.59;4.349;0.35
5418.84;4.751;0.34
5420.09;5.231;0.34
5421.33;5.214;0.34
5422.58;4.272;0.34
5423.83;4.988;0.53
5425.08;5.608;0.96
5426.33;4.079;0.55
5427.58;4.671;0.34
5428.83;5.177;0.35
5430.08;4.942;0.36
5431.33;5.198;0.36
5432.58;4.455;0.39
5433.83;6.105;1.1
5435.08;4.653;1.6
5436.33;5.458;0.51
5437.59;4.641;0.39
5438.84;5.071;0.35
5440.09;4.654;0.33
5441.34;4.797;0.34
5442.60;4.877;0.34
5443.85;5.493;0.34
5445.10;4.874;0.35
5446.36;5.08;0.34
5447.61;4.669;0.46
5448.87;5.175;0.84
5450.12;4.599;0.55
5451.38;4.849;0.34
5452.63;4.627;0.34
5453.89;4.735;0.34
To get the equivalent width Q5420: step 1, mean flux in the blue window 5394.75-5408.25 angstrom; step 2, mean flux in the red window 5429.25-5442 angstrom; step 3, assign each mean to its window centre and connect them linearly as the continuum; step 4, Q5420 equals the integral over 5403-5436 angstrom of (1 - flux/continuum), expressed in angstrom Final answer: 0.2 angstrom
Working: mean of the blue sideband 4.73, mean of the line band 4.84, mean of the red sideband 5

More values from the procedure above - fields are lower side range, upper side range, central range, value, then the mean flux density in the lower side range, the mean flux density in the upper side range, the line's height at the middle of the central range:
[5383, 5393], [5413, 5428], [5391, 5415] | 0.6 angstrom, 4.7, 4.87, 4.78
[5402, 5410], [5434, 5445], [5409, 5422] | 0.3 angstrom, 4.84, 5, 4.88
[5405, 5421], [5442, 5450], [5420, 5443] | -0.3 angstrom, 4.71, 5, 4.88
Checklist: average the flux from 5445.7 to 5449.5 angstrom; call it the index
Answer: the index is 4.97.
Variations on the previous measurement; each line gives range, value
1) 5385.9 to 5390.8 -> 4.83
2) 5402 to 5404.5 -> 5.24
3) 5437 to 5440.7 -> 4.8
